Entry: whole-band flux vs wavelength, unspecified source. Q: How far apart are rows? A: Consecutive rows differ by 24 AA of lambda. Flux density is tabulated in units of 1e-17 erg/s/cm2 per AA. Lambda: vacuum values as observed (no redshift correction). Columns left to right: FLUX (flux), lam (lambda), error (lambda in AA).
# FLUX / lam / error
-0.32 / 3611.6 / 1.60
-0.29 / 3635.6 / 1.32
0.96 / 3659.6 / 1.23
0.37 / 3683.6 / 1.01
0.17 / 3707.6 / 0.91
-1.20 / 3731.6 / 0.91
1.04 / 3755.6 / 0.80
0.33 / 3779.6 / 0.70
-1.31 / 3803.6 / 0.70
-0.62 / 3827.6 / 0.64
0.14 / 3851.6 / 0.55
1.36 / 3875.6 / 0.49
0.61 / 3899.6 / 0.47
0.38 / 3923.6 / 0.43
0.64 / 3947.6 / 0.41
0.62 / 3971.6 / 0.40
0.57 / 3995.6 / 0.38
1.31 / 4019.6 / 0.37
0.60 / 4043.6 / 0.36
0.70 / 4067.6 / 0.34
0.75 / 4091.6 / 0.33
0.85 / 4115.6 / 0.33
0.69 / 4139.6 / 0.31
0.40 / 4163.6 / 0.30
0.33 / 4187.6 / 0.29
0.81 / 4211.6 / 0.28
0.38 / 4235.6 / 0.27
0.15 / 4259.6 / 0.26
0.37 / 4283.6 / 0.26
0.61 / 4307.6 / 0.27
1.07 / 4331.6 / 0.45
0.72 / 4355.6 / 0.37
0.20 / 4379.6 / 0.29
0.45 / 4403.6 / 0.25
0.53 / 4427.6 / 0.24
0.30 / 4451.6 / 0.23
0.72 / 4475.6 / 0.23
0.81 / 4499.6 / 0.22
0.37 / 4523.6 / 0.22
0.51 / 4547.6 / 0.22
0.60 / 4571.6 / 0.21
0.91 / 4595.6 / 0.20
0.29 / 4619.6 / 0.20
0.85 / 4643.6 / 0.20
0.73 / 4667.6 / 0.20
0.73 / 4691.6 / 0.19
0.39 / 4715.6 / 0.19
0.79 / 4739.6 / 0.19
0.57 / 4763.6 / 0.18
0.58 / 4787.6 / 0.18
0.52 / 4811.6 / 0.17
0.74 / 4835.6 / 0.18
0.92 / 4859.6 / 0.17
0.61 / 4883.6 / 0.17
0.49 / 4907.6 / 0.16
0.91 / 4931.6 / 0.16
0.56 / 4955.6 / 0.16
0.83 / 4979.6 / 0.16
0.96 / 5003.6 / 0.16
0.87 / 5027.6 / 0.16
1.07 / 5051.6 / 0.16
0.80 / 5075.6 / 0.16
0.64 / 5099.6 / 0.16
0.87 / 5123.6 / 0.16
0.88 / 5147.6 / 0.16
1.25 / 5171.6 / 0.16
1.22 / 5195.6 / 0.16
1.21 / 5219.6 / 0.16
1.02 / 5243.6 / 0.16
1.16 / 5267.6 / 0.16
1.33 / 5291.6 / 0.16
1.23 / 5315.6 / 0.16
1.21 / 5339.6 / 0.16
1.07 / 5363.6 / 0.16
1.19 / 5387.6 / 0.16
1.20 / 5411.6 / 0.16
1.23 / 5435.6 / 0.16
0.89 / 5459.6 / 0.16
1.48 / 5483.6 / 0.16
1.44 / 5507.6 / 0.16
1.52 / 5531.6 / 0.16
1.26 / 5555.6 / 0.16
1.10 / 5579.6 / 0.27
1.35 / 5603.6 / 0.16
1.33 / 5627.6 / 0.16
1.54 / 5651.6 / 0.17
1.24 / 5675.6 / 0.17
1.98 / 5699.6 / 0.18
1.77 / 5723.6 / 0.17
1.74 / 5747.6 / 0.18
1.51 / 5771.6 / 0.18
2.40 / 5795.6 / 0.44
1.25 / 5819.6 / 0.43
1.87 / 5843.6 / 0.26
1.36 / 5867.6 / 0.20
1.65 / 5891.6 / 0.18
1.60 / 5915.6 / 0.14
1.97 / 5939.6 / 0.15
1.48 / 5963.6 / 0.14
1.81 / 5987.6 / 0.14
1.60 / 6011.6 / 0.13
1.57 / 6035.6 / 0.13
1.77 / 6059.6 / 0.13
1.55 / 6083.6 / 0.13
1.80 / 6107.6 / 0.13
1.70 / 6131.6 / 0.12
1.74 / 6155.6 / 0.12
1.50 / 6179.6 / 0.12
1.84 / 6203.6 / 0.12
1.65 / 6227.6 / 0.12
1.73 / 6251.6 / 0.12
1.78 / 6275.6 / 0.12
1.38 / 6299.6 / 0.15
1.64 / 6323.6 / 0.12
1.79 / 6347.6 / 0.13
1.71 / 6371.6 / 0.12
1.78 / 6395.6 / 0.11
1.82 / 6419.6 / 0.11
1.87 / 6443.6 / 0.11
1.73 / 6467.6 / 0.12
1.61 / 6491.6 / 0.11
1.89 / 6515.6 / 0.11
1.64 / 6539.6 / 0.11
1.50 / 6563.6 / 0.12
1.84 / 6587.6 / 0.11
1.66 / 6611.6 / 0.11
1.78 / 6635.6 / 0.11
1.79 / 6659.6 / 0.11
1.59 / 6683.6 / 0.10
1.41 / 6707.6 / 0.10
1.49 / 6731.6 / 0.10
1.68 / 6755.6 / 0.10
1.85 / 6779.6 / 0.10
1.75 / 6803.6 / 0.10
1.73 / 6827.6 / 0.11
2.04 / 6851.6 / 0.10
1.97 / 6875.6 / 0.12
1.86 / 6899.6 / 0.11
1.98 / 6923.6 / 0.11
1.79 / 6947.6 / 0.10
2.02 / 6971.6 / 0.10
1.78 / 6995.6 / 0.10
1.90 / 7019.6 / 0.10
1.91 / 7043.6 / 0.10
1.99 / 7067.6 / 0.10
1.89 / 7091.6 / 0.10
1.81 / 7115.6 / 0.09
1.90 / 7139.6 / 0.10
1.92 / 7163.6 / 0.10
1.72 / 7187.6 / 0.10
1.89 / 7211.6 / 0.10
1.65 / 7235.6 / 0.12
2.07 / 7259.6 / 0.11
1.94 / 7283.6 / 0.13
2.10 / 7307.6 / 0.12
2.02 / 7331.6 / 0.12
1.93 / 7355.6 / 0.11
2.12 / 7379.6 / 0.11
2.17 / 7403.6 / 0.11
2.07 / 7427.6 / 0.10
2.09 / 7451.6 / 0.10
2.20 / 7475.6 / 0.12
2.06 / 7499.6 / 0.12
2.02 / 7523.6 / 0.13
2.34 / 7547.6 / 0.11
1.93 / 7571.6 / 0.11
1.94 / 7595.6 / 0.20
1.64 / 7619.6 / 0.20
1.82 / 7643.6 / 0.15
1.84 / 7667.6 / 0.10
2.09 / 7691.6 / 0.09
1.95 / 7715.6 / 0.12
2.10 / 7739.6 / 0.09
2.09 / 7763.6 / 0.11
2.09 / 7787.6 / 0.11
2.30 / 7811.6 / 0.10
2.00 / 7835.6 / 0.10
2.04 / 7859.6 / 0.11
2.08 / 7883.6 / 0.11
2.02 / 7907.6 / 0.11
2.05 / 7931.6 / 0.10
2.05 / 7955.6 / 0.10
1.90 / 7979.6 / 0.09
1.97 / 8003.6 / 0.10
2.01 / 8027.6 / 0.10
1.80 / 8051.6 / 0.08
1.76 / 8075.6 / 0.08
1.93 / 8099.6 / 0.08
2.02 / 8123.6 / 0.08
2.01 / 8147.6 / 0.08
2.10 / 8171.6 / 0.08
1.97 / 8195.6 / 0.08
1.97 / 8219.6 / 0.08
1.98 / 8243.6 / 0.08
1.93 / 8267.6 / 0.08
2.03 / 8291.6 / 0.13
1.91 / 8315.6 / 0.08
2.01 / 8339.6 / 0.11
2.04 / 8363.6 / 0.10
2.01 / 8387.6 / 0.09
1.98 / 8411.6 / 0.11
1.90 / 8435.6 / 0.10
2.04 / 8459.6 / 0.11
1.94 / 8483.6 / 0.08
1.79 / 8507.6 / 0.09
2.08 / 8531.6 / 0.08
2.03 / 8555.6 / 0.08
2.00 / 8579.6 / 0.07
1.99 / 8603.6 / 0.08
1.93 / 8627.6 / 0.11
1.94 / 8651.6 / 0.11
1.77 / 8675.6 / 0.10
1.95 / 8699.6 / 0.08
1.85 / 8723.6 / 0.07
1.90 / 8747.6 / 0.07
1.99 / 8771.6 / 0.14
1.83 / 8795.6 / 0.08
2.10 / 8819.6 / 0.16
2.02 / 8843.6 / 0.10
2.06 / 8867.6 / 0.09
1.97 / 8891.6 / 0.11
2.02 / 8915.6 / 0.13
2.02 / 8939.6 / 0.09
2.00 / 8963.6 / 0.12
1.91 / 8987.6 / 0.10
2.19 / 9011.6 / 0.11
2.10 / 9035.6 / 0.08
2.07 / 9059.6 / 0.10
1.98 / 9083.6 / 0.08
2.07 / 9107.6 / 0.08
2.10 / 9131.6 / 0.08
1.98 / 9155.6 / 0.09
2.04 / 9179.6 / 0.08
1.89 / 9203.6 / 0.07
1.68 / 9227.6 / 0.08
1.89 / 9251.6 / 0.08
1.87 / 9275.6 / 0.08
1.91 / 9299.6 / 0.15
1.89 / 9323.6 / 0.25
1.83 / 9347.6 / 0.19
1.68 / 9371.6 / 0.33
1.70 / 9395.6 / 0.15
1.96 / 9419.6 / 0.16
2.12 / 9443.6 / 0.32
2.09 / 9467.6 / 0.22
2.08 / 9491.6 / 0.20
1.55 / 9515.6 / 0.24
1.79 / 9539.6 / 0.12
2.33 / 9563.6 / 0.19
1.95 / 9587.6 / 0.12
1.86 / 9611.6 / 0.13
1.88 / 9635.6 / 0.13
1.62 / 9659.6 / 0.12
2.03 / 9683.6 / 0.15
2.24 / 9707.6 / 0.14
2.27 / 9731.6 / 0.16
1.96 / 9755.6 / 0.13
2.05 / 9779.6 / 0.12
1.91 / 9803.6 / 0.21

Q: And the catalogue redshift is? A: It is 0.294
